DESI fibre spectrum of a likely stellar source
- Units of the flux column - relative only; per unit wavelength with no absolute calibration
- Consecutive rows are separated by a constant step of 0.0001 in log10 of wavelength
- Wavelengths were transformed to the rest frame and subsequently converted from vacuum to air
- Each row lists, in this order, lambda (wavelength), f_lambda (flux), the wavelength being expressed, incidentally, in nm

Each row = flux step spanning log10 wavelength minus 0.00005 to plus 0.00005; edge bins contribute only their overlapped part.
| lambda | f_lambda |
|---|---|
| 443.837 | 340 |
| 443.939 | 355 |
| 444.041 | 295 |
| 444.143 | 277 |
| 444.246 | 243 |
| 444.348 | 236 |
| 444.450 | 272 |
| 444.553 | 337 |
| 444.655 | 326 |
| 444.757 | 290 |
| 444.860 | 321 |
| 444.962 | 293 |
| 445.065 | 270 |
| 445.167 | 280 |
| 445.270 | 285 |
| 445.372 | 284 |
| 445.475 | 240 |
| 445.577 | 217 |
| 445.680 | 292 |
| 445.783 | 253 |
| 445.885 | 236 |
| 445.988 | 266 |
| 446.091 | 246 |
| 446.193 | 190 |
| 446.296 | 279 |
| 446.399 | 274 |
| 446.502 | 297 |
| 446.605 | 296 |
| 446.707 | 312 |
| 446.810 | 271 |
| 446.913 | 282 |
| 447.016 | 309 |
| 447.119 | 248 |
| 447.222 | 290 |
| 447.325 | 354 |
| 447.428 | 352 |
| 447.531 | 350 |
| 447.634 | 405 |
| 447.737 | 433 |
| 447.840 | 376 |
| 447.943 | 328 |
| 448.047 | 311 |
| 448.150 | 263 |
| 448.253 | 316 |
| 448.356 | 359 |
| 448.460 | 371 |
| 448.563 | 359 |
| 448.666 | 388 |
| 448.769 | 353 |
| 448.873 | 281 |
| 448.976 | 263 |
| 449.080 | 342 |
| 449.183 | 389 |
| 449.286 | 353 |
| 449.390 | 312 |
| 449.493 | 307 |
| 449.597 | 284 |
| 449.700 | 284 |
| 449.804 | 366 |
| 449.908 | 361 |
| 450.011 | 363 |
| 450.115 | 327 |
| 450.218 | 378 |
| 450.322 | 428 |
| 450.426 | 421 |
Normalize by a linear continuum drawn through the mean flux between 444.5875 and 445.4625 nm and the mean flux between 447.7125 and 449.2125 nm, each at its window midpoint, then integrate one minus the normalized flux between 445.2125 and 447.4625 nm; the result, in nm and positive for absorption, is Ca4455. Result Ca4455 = 0.255 nm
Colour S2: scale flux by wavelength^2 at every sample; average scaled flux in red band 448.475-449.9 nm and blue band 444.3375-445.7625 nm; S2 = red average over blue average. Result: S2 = 1.20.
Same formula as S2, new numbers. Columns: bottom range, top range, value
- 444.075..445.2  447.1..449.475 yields 1.21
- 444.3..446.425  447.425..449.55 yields 1.28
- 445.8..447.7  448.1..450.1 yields 1.15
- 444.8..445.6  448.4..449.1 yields 1.24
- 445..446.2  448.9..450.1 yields 1.30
